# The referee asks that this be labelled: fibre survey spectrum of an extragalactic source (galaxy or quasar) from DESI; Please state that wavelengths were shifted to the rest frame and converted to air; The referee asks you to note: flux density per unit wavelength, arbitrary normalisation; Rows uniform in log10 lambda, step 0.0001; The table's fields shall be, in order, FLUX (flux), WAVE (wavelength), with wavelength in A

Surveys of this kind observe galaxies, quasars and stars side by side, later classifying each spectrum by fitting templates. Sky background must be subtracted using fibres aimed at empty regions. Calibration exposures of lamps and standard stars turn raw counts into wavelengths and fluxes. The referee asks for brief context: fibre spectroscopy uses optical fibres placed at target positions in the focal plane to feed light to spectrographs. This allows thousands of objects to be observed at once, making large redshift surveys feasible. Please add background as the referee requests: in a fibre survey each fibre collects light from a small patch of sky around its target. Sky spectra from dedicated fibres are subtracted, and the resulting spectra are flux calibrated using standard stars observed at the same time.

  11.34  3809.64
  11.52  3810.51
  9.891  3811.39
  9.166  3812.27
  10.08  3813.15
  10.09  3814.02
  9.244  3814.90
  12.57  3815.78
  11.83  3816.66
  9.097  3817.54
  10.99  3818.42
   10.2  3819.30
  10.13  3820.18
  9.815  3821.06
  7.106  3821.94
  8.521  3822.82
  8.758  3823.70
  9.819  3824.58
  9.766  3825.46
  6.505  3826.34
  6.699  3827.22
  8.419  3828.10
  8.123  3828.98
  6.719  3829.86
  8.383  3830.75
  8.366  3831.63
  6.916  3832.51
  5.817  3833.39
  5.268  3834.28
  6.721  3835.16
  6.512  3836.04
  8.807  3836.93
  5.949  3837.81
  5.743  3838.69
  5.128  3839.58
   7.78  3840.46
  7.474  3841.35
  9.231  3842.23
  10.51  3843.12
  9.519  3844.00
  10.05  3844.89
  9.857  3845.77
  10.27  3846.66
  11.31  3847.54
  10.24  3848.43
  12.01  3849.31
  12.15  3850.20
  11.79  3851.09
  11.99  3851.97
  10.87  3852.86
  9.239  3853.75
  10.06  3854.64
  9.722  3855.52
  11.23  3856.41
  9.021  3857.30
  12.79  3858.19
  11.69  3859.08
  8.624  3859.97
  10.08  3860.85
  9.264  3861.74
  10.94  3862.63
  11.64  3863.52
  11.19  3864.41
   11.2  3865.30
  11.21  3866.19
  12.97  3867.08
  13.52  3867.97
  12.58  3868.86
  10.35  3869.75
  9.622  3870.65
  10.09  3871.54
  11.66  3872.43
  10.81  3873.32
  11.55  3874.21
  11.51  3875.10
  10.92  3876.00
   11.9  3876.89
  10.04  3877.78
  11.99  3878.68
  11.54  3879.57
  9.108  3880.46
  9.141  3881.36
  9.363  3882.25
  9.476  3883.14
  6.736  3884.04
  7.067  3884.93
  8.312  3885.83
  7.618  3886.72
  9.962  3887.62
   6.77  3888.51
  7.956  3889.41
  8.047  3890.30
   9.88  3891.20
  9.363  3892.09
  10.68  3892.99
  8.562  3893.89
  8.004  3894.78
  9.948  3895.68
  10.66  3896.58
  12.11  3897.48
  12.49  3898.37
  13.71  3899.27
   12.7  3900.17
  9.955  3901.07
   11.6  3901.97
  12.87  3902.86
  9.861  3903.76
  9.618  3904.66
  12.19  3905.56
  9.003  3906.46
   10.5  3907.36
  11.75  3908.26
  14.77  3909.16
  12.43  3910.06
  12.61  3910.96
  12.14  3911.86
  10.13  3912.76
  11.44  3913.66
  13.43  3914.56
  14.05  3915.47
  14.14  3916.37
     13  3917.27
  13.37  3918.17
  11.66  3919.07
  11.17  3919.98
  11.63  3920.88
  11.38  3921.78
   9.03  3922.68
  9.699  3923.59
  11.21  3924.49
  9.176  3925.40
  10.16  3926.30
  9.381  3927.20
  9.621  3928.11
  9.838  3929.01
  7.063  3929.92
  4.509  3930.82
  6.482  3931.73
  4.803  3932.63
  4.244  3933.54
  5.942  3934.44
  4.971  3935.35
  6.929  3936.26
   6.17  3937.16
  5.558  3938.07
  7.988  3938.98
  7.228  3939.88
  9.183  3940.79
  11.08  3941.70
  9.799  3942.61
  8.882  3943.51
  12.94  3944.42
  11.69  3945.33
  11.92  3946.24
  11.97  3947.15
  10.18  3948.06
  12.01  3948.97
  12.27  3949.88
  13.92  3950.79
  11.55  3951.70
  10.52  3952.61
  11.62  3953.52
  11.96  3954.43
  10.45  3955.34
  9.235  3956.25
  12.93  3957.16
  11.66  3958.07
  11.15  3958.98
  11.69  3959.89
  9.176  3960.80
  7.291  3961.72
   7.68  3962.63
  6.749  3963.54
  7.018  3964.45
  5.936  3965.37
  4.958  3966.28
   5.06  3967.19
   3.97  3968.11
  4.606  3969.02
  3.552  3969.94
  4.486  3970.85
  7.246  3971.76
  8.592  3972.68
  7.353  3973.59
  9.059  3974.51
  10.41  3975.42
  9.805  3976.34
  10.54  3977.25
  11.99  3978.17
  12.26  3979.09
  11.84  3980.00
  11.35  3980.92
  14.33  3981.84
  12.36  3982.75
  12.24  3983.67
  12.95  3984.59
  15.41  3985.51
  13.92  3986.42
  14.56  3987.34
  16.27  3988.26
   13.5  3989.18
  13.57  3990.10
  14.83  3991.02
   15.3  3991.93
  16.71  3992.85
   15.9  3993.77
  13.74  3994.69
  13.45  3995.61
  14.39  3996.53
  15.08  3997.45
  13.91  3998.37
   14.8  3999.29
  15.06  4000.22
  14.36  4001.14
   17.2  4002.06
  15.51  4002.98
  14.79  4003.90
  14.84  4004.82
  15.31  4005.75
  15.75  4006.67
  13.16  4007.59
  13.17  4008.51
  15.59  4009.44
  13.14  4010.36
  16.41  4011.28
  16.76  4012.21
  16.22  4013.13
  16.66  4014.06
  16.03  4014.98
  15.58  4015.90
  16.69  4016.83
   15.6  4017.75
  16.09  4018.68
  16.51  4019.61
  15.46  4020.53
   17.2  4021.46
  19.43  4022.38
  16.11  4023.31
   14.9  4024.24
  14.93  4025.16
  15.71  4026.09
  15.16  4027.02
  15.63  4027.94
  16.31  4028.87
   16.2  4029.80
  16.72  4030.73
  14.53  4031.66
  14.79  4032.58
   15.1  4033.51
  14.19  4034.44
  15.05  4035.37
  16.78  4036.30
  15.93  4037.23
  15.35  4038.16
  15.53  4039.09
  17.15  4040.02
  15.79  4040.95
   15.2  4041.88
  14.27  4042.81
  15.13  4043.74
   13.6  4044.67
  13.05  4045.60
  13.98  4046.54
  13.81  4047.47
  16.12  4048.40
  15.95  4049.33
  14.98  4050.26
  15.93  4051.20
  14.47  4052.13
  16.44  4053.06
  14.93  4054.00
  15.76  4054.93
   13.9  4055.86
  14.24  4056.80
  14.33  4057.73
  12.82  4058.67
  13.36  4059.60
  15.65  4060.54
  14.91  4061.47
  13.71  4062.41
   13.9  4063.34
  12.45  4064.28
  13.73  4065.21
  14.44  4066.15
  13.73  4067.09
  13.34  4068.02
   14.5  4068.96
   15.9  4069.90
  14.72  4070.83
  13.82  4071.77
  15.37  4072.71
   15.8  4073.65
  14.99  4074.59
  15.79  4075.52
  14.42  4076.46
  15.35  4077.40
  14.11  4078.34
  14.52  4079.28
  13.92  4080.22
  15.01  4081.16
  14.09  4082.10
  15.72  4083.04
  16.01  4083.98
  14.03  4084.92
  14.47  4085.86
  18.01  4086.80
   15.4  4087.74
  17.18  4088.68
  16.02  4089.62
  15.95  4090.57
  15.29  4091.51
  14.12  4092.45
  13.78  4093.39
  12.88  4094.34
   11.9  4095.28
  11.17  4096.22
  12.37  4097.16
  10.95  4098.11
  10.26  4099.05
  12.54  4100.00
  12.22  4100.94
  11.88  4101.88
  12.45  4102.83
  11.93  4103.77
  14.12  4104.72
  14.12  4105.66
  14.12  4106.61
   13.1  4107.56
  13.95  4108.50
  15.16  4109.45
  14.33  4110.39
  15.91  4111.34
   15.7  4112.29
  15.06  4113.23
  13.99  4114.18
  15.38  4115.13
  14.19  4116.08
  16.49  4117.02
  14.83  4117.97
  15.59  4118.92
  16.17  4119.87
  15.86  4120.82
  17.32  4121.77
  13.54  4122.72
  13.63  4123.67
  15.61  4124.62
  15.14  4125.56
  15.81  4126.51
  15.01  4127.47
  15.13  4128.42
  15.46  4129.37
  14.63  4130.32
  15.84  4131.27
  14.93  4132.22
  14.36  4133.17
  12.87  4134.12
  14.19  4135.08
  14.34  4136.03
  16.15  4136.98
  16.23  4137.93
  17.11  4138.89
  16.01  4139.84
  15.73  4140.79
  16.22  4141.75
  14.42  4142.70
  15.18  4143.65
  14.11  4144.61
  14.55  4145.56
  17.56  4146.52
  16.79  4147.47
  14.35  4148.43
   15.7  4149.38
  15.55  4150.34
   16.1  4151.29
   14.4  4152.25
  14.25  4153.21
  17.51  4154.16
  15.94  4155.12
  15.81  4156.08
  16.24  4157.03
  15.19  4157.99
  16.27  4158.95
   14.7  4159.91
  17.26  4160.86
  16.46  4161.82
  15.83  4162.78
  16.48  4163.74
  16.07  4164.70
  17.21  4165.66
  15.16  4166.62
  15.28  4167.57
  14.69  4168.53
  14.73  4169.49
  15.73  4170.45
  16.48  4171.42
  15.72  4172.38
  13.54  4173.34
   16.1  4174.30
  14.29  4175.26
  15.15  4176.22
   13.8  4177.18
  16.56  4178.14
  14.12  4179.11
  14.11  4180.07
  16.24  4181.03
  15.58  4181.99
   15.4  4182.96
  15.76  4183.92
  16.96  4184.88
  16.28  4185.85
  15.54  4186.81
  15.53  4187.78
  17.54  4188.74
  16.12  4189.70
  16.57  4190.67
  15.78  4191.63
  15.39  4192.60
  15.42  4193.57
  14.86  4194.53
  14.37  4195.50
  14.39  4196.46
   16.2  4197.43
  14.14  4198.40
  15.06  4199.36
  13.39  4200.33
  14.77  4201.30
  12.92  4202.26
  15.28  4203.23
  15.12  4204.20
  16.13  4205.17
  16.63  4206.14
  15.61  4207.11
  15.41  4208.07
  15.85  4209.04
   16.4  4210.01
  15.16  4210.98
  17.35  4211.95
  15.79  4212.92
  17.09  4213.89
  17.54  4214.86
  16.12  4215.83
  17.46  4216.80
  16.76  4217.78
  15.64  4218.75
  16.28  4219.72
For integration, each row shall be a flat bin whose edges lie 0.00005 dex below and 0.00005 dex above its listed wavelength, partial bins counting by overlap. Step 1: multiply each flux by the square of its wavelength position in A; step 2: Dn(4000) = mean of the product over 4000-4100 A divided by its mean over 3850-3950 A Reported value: 1.57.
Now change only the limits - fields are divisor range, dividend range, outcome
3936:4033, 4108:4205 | 1.34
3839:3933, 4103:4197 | 1.68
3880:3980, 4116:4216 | 1.81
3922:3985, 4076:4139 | 1.71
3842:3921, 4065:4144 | 1.51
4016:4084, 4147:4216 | 1.10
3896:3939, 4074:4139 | 1.57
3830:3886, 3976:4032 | 1.63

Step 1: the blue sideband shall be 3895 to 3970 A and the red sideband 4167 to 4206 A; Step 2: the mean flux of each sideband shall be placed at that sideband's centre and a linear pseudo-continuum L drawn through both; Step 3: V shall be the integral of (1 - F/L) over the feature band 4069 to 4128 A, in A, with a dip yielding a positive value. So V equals -4.7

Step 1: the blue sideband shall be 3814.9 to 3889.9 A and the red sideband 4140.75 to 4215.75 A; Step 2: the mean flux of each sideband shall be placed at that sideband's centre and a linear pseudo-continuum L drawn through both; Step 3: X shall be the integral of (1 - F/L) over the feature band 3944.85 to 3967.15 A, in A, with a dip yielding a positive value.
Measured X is 2.58 A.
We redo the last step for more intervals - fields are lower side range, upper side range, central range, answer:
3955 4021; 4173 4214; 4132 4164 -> -1.72 A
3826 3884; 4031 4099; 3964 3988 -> 5.88 A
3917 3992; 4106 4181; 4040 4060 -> -3.36 A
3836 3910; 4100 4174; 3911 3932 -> 0.83 A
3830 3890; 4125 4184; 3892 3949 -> 3.34 A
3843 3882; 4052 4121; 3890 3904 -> 0.87 A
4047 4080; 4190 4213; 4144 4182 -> -1.02 A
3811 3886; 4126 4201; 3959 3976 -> 6.86 A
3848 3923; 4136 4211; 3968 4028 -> -4.53 A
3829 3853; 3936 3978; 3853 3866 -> -2.61 A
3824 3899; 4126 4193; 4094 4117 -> 1.73 A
